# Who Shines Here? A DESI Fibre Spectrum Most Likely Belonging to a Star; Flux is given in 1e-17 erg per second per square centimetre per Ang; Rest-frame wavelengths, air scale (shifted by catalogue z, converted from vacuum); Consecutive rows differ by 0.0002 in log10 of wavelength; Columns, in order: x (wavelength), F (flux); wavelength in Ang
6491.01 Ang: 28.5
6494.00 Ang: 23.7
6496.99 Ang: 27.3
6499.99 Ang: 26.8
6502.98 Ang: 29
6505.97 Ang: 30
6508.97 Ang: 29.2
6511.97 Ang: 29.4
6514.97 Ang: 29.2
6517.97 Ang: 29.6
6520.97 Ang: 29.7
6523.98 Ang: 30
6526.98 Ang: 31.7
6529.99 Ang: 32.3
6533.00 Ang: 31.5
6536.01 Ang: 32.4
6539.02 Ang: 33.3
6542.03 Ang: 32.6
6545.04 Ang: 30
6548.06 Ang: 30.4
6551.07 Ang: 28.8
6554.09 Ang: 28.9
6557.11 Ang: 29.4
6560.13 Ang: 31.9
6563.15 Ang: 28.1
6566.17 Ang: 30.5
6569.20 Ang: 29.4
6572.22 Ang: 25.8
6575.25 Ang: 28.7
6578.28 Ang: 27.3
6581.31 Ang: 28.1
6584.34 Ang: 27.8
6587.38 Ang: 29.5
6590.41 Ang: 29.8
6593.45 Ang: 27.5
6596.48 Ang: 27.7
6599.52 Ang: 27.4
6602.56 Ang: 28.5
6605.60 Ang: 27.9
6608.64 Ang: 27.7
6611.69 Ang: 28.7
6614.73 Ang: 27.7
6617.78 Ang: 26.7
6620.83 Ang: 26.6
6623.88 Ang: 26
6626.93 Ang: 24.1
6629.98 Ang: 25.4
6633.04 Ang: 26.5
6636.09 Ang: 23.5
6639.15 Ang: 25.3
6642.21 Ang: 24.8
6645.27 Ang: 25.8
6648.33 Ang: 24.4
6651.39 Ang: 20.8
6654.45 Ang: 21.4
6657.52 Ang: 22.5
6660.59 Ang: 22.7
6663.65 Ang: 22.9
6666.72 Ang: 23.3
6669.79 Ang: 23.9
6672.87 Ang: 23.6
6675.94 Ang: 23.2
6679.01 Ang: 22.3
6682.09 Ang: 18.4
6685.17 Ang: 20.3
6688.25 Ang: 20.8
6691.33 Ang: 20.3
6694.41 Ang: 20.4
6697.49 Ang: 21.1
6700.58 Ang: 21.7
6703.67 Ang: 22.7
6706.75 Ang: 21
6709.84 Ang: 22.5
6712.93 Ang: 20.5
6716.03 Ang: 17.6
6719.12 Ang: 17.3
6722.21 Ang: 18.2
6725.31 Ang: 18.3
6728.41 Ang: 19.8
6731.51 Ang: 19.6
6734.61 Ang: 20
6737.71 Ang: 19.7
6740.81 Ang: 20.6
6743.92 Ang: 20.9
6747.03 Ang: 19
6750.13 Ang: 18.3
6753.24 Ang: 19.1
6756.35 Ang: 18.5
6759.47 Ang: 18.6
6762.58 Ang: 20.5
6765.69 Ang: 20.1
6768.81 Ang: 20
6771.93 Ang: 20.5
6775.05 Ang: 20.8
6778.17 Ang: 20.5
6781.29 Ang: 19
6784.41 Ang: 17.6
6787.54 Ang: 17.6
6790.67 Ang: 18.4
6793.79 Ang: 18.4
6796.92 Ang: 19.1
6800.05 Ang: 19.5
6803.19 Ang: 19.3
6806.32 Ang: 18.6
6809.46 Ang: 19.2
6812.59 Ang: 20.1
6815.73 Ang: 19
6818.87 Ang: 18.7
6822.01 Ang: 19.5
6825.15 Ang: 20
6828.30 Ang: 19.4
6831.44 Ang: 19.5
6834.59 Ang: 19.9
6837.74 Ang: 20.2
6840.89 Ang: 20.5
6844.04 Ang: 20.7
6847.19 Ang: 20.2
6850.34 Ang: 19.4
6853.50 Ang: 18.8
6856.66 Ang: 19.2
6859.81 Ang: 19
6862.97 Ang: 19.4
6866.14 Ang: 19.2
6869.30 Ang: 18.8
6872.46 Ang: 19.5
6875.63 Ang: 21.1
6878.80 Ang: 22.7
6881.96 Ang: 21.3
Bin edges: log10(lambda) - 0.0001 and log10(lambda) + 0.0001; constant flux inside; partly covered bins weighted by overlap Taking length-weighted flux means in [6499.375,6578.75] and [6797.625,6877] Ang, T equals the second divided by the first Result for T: 0.65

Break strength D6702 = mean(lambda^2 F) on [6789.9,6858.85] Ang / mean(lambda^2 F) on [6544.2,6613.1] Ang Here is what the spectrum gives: 0.73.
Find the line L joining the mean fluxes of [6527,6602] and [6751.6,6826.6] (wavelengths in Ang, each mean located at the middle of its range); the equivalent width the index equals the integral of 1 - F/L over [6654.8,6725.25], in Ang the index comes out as 7.87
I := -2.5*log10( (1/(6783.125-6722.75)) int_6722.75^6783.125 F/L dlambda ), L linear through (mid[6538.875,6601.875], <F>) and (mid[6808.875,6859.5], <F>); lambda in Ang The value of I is 0.15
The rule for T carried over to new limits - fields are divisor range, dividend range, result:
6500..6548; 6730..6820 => 0.63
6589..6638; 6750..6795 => 0.71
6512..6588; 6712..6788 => 0.65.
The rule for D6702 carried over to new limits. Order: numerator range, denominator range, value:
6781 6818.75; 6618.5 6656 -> 0.80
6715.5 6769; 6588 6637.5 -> 0.74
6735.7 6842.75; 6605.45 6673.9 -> 0.82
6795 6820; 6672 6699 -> 0.94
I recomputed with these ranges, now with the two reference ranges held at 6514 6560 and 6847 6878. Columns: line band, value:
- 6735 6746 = 0.17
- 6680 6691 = 0.27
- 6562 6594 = 0.03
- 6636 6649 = 0.09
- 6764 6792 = 0.16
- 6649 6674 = 0.17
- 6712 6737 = 0.27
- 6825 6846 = 0.02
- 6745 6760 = 0.23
